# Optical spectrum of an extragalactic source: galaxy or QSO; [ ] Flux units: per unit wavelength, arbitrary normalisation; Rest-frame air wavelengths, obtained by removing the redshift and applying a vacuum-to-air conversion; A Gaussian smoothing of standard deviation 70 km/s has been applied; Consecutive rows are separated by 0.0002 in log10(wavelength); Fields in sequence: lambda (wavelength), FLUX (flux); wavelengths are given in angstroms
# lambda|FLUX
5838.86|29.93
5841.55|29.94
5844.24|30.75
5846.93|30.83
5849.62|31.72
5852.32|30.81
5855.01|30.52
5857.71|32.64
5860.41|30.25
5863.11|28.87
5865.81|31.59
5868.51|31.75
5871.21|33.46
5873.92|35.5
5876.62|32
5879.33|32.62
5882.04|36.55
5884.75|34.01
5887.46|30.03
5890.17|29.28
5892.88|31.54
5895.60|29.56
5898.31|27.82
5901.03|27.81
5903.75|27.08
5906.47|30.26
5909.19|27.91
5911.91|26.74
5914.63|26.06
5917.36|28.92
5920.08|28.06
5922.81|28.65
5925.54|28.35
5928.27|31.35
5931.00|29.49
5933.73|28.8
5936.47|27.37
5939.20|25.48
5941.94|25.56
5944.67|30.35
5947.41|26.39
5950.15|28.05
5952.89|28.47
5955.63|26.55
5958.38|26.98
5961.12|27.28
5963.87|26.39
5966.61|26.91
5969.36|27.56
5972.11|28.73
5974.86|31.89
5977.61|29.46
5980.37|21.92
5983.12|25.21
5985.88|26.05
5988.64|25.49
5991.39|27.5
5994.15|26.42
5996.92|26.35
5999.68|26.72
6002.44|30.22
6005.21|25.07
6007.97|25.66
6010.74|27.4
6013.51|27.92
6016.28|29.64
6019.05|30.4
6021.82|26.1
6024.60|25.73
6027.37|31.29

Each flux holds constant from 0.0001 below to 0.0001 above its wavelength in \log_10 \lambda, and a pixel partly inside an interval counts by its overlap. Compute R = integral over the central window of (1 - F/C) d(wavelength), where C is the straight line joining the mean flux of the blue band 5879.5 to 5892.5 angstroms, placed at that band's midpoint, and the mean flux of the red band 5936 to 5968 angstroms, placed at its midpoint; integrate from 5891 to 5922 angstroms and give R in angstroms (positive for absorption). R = 2.4 angstroms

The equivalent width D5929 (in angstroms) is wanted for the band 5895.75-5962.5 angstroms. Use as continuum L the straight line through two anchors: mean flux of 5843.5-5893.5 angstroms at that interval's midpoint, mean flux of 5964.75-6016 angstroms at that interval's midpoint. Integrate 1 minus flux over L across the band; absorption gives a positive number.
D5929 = 3.5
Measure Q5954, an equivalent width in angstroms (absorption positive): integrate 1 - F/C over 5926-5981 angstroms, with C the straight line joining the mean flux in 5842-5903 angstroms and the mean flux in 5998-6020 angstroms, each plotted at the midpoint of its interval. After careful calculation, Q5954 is 2.6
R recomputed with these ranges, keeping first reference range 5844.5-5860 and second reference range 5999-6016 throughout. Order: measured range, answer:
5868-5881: -1.1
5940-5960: 0.9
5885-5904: 0.5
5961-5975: 0.2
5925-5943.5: 0.7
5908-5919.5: 0.9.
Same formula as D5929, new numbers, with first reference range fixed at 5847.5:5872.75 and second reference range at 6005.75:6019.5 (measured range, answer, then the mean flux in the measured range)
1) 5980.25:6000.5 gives 1.75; 25.9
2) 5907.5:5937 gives 1.49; 28.4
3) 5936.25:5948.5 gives 1.01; 27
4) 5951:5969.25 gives 1.19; 27.2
